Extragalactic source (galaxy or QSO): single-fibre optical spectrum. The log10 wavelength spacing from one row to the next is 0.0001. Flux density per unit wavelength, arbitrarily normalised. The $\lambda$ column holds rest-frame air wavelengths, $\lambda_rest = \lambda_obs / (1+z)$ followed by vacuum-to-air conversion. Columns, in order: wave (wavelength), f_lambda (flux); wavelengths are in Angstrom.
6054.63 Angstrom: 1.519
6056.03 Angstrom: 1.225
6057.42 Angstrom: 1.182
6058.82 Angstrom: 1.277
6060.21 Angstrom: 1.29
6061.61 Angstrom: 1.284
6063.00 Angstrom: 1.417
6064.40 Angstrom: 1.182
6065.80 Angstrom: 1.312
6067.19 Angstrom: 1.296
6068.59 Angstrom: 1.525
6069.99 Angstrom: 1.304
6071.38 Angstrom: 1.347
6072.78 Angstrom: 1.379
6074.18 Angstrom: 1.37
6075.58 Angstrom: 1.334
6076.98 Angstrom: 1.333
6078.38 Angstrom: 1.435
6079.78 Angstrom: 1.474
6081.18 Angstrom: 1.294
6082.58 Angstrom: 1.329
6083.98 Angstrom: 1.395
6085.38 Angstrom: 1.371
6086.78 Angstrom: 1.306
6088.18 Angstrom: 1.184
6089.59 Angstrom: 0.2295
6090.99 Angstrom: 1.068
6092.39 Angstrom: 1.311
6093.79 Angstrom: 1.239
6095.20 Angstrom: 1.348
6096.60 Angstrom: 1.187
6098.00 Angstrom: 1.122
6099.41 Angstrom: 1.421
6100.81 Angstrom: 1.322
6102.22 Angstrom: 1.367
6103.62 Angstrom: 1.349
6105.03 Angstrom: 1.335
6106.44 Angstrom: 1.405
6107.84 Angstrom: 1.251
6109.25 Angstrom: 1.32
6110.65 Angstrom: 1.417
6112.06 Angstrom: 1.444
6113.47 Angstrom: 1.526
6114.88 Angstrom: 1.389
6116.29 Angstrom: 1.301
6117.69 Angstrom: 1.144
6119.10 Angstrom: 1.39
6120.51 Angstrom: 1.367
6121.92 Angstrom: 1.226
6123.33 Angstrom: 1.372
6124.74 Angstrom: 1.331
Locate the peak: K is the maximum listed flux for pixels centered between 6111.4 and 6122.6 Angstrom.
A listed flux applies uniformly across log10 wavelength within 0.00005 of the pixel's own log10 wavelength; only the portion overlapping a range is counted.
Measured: 1.526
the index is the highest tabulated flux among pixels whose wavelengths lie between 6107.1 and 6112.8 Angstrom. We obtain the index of 1.444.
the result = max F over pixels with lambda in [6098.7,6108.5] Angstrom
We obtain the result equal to 1.421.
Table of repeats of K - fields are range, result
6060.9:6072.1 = 1.525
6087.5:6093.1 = 1.311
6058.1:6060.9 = 1.29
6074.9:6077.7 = 1.334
